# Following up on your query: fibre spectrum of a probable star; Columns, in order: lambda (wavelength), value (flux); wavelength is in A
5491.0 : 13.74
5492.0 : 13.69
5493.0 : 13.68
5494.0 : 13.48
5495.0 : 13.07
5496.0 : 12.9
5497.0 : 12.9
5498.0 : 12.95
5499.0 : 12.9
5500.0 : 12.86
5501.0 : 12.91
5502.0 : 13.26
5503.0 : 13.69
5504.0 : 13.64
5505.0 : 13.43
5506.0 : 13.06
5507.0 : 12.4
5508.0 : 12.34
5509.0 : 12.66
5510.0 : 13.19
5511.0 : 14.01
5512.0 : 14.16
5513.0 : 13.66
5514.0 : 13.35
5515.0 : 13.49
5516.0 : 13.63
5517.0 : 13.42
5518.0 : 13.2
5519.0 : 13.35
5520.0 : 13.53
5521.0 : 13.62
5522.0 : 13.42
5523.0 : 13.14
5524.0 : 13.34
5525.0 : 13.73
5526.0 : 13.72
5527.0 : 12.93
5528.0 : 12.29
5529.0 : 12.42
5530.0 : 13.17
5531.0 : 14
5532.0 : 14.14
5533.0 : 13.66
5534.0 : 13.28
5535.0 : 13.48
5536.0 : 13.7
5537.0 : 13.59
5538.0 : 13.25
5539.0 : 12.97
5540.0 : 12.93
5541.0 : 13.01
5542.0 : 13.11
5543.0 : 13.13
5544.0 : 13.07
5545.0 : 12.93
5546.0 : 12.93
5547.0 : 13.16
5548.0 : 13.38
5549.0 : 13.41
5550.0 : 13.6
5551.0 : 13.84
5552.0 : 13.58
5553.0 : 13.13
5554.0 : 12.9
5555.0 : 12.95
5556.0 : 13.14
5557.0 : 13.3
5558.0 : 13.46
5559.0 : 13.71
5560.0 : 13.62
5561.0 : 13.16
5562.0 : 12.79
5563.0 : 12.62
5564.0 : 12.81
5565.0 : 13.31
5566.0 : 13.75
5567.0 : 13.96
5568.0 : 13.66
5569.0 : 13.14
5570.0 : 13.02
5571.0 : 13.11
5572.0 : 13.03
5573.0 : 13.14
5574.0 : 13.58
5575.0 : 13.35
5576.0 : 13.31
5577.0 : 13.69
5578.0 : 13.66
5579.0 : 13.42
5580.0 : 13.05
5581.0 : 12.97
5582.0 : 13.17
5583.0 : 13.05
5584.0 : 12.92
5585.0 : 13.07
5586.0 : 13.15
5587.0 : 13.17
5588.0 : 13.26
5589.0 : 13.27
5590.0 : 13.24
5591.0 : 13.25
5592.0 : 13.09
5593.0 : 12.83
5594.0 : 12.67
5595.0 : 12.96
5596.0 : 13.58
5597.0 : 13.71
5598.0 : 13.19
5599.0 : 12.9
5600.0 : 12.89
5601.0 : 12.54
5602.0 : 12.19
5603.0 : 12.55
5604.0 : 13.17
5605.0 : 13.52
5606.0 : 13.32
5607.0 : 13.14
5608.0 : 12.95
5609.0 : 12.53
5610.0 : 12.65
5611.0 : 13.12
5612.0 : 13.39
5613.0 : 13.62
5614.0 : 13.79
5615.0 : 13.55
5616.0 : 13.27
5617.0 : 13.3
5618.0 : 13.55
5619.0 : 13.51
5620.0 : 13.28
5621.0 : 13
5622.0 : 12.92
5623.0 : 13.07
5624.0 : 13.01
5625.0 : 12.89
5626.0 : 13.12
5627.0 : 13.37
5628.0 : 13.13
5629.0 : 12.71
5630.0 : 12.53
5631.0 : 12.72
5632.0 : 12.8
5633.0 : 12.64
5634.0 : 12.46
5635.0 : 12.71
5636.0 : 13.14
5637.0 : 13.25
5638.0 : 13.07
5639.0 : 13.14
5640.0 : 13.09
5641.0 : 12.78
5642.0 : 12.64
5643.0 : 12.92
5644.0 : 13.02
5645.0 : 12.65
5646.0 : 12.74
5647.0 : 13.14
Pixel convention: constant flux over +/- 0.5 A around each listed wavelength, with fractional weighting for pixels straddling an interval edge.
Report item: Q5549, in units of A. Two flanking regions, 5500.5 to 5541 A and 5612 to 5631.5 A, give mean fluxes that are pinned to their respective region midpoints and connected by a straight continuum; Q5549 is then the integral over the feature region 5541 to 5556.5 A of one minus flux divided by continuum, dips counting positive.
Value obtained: 0.1 A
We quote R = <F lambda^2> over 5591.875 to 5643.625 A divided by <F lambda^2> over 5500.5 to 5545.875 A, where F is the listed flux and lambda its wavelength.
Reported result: 1.01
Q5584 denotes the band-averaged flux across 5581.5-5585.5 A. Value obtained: 13.1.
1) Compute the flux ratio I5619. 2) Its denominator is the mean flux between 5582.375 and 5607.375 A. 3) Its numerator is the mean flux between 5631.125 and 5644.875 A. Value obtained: 1.0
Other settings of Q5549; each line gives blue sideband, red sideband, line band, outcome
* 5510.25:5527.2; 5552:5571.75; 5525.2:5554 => 0.2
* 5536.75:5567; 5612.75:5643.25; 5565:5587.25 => -0.2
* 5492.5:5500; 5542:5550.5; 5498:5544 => -0.5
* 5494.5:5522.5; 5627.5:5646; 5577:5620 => -0.6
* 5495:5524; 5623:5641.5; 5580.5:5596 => -0.1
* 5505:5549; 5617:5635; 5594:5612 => 0.1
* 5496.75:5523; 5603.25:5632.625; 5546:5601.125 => -0.2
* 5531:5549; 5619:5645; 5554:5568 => -0.1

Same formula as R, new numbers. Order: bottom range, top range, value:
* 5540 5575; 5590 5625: 1.01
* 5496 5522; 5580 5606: 1.01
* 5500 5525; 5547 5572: 1.01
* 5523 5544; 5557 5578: 1.02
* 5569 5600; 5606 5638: 1.00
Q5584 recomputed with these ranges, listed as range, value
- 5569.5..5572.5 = 13.1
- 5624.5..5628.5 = 13.1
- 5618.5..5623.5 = 13.2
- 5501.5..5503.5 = 13.5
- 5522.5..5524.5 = 13.2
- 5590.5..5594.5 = 13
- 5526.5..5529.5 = 12.5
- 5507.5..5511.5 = 13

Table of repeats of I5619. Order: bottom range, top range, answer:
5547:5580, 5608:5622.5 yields 0.99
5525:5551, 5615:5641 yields 0.98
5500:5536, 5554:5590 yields 0.99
